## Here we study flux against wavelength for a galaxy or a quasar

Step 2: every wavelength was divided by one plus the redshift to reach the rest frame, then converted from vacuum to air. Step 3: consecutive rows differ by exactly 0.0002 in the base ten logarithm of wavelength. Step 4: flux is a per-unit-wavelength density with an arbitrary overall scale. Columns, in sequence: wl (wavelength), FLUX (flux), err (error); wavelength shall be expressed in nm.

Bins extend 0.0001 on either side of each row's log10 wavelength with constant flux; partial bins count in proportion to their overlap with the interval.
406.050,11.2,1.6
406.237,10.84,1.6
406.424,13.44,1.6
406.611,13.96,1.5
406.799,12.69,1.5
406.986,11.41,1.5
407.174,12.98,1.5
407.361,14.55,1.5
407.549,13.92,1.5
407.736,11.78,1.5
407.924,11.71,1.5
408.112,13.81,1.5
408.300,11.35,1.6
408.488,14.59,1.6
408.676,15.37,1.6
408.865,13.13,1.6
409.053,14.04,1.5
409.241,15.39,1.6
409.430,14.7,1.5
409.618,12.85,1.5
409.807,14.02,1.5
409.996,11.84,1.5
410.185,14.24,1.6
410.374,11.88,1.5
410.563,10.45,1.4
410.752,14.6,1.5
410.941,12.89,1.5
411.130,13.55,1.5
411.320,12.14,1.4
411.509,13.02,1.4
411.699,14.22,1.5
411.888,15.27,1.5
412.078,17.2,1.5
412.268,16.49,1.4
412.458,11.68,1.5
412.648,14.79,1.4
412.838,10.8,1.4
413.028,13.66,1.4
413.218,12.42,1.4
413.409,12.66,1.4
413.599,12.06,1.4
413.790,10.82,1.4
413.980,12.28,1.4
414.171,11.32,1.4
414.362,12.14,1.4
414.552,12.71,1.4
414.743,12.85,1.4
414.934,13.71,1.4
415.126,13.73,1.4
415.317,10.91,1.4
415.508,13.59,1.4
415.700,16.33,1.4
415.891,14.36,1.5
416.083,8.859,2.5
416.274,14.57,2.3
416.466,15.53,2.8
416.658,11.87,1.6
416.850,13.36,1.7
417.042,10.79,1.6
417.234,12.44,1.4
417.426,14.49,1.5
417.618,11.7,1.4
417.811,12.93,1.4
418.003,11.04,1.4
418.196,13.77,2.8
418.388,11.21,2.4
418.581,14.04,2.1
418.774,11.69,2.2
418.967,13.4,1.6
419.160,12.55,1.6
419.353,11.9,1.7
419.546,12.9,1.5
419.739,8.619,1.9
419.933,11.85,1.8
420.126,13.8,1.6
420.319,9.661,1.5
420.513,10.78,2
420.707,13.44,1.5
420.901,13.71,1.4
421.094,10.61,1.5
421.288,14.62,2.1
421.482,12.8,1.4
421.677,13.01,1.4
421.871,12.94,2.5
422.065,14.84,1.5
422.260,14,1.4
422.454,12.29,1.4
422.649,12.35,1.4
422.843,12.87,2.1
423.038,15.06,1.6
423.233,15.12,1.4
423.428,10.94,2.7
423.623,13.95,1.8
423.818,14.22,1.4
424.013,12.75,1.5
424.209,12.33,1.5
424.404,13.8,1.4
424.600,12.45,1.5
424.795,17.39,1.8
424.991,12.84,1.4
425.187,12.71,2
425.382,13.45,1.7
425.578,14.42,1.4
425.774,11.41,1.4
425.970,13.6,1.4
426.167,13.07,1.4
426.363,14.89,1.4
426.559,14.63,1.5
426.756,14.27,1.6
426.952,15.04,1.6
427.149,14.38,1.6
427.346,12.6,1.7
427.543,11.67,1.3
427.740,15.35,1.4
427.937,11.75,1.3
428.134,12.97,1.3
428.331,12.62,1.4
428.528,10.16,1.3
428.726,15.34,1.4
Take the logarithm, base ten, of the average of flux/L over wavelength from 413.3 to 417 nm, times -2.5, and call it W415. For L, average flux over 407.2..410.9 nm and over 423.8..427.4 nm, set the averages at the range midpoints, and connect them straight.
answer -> 0.06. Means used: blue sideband 13.4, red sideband 13.7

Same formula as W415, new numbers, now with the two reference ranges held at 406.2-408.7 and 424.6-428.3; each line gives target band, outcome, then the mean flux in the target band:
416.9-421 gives 0.10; 12.2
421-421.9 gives 0.06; 12.8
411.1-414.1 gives -0.01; 13.3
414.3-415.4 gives 0.05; 12.7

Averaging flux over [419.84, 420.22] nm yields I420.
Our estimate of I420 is 12.8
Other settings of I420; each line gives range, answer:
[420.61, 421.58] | 13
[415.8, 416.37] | 12.6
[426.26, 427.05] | 14.7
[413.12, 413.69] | 12.4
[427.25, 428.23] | 12.9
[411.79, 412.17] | 16.2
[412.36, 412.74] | 13.2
